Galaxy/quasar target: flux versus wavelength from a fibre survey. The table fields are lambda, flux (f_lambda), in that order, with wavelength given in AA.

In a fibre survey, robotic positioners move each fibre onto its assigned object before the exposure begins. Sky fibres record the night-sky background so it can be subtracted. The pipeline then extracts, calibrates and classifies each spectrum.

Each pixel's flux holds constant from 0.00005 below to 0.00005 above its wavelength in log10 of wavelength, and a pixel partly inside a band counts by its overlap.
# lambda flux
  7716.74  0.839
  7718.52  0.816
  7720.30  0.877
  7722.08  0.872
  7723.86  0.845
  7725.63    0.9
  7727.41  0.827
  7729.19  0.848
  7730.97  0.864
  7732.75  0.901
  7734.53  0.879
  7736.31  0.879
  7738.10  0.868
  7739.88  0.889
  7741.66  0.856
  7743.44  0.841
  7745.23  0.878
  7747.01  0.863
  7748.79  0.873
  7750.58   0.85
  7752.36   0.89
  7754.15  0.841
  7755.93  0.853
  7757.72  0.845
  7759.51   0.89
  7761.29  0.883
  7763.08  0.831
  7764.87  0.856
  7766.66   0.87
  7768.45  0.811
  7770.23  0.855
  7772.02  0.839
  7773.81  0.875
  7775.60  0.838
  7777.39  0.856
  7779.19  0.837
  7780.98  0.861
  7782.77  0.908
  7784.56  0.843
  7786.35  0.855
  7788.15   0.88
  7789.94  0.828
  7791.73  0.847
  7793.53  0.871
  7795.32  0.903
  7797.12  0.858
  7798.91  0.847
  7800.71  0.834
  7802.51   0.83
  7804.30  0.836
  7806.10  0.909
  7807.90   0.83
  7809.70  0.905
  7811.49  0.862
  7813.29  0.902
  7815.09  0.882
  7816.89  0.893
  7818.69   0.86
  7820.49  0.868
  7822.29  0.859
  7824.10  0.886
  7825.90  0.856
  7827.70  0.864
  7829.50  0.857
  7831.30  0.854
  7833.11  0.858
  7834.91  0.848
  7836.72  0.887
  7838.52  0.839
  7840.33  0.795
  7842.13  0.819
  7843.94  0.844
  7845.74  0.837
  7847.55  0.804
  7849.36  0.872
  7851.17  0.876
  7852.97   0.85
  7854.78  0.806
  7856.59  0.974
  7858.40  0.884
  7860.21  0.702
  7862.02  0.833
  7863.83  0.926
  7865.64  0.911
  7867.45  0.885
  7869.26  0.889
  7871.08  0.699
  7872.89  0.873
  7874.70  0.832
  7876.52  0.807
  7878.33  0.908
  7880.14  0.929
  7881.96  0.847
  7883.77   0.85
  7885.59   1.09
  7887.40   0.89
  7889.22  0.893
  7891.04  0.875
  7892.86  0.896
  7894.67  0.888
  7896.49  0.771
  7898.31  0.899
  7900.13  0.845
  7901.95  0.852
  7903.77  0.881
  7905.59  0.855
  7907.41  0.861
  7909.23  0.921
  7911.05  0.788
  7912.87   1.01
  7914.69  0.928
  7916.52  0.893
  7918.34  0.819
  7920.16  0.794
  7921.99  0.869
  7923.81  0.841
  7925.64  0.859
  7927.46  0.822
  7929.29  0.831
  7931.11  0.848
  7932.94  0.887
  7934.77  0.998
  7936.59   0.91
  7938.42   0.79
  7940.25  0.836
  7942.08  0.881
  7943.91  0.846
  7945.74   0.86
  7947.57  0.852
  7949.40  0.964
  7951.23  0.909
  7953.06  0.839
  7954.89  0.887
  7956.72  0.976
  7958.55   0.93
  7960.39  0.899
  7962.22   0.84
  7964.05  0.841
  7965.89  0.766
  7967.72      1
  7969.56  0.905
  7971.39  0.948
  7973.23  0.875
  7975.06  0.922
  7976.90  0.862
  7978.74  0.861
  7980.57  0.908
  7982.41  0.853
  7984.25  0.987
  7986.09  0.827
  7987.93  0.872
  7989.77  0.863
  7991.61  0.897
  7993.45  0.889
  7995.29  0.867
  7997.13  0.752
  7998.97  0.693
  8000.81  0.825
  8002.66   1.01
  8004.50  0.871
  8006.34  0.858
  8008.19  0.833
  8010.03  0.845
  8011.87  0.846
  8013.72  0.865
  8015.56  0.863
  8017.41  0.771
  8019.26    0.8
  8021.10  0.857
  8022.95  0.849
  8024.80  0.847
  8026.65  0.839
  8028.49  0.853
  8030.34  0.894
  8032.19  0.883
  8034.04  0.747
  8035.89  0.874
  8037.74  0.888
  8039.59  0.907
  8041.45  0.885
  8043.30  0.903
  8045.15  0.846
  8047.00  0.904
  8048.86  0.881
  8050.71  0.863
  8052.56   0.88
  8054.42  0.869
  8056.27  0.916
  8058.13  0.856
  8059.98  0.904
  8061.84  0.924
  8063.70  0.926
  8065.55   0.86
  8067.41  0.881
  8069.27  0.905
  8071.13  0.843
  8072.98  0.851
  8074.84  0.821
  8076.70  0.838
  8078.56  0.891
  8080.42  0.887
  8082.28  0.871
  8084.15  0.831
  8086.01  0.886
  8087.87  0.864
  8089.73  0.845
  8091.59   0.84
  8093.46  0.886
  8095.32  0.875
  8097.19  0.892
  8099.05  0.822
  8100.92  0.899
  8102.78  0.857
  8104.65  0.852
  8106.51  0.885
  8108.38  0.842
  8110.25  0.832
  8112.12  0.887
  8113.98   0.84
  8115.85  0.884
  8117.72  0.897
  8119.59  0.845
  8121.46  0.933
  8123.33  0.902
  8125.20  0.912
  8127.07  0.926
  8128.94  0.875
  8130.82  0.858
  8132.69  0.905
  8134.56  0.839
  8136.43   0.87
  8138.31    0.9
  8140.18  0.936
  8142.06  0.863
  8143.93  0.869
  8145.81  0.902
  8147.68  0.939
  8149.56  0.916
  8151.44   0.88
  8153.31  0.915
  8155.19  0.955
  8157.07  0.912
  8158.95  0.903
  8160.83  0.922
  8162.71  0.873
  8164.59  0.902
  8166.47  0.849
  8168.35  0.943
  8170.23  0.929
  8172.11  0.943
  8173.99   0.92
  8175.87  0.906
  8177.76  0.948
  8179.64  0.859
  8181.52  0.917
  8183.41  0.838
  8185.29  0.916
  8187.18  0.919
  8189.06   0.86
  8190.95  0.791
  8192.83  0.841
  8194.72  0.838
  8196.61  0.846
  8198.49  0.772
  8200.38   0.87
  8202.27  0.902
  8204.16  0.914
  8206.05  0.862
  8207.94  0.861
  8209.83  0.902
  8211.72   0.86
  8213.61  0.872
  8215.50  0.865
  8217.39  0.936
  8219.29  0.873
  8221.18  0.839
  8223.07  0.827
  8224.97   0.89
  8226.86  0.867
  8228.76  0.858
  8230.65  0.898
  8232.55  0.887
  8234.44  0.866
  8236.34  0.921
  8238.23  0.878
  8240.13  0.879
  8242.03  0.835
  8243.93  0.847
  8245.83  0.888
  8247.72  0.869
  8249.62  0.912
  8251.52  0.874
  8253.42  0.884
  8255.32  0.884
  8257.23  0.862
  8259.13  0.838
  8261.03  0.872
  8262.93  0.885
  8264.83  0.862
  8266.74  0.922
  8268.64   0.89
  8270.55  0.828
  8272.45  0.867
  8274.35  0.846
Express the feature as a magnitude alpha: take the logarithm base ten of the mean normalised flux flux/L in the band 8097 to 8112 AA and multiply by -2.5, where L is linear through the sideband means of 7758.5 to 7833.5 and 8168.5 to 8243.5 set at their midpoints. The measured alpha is 0.02 mag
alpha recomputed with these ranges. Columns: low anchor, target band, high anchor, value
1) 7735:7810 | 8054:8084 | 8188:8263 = -0.014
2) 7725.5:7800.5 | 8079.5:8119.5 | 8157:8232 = 0.014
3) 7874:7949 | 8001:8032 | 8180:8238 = 0.020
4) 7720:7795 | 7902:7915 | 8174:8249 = -0.028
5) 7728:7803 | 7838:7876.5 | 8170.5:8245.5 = 0.024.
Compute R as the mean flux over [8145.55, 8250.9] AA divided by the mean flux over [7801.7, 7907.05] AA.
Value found 1.02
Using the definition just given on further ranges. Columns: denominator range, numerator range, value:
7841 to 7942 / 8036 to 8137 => 1.01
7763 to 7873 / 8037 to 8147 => 1.02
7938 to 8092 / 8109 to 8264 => 1.02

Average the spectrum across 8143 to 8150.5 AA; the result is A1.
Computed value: 0.906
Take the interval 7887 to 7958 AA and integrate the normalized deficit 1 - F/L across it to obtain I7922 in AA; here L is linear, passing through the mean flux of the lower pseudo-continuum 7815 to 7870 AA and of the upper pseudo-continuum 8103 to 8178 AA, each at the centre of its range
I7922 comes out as -0.5 AA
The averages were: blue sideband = 0.858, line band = 0.874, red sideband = 0.894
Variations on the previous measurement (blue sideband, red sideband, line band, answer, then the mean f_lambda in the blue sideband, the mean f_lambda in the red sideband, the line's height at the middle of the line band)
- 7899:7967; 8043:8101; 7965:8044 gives 0.7 AA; 0.872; 0.873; 0.872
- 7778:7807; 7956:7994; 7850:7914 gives 0.2 AA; 0.859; 0.891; 0.875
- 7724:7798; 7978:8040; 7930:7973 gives -1.5 AA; 0.862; 0.855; 0.857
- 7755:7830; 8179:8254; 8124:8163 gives -1.3 AA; 0.861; 0.871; 0.869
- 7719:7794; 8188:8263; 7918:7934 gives 0.4 AA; 0.861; 0.868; 0.864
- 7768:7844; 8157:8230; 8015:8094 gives 0.6 AA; 0.858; 0.88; 0.872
